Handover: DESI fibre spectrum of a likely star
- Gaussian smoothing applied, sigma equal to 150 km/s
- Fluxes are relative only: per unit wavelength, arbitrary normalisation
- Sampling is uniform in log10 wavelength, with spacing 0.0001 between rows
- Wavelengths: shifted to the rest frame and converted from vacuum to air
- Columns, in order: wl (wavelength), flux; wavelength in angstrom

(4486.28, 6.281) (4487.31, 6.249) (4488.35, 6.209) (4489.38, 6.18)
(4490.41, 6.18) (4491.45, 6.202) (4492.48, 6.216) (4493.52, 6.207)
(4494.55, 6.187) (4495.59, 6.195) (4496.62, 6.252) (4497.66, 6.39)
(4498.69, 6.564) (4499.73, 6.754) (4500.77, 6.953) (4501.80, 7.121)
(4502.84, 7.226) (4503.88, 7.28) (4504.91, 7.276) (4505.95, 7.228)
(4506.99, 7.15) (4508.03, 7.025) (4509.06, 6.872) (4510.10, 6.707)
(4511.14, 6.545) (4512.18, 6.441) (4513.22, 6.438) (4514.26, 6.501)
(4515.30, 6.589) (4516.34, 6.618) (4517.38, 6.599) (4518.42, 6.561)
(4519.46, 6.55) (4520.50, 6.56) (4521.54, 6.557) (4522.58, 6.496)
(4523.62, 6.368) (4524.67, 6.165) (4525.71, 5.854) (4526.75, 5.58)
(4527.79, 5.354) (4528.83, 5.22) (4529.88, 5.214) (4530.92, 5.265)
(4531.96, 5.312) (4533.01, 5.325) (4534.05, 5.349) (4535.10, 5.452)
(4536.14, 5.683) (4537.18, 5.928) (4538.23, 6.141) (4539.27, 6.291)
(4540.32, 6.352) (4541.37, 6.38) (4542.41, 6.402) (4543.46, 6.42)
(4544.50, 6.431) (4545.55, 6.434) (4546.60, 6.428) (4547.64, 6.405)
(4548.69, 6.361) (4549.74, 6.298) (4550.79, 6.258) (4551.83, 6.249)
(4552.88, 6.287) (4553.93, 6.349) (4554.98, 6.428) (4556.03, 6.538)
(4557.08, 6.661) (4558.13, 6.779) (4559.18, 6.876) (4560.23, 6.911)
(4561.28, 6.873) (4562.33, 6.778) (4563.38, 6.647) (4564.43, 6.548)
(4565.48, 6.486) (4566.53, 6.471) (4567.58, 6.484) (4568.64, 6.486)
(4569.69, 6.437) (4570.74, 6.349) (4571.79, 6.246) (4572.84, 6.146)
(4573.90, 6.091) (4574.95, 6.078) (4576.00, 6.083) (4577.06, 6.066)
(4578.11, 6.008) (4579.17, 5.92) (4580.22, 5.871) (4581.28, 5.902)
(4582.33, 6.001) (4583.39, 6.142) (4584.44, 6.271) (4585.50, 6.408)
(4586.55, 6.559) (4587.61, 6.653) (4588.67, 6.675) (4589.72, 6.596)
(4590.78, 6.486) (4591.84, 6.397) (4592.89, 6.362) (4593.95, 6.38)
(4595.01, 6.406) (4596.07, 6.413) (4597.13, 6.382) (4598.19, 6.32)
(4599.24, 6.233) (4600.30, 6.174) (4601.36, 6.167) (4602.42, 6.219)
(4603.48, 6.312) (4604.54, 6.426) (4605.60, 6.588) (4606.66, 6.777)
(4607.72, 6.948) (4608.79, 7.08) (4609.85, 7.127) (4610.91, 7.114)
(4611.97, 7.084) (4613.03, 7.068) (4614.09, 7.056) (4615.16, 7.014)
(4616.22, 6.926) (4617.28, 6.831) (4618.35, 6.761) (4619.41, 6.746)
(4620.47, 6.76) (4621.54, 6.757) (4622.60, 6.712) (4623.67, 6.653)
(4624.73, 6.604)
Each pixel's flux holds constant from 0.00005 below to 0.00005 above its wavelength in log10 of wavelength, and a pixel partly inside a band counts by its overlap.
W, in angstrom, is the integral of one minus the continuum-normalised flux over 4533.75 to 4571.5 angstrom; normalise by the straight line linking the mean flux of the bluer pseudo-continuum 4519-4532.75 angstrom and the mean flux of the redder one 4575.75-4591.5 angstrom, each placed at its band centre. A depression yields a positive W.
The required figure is -2.1 angstrom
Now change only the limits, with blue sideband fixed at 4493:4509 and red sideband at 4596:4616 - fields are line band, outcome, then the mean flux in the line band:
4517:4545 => 3.2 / 5.99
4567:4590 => 1.6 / 6.25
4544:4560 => 0.6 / 6.46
